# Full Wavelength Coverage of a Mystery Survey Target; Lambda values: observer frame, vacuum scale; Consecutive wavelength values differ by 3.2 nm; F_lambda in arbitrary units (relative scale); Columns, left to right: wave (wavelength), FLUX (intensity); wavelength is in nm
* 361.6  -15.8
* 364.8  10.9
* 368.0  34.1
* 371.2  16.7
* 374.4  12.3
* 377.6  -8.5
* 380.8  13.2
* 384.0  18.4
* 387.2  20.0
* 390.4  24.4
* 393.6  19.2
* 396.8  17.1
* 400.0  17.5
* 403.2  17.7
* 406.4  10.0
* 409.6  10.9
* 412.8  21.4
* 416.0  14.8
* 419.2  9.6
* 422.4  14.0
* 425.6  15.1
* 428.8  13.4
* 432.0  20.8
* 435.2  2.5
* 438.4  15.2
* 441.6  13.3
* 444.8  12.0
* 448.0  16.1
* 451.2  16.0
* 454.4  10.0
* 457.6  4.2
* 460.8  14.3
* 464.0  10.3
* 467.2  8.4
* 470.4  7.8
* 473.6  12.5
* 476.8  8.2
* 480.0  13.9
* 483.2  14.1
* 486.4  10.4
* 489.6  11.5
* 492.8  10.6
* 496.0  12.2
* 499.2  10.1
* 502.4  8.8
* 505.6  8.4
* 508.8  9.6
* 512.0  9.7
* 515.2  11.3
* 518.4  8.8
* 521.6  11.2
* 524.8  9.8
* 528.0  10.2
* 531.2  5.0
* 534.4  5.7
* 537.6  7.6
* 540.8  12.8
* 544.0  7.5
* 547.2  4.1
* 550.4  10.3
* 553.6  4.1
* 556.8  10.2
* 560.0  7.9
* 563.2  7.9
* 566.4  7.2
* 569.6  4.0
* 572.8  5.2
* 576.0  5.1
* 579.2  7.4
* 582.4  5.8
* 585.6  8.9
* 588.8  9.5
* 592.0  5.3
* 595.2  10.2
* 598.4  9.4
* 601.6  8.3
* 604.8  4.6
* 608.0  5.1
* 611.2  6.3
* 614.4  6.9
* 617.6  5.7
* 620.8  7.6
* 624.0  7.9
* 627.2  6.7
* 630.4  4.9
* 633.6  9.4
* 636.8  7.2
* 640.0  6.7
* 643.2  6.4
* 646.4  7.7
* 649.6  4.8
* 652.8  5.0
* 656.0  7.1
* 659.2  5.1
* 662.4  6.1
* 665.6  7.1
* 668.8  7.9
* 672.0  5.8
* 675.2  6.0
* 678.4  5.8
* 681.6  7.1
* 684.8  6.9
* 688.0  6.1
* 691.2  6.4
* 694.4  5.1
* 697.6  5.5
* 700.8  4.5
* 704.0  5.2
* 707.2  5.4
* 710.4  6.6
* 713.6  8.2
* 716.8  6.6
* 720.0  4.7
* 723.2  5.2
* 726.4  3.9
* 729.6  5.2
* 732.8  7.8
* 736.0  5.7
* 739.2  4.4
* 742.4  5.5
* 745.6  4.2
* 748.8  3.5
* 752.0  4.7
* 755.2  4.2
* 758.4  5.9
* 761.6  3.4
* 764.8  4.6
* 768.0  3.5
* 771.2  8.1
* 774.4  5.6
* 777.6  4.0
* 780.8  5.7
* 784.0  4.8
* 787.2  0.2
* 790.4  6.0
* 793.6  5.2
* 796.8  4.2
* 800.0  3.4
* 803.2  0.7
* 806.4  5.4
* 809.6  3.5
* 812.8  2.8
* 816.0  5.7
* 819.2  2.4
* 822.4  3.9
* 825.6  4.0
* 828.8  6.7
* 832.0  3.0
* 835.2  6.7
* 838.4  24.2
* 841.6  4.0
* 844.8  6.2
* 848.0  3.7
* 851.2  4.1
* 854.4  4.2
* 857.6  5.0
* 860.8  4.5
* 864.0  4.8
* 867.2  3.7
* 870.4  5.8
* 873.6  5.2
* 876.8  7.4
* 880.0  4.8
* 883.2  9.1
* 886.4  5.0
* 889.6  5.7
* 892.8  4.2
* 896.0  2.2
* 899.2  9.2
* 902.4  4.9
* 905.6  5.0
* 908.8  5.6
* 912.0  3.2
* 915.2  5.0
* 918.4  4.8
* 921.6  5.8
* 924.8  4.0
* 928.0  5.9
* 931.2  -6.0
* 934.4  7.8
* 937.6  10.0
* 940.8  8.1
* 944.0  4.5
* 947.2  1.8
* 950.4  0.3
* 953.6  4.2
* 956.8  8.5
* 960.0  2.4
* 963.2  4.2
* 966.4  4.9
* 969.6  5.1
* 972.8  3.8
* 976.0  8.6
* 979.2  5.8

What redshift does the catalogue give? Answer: 1.25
